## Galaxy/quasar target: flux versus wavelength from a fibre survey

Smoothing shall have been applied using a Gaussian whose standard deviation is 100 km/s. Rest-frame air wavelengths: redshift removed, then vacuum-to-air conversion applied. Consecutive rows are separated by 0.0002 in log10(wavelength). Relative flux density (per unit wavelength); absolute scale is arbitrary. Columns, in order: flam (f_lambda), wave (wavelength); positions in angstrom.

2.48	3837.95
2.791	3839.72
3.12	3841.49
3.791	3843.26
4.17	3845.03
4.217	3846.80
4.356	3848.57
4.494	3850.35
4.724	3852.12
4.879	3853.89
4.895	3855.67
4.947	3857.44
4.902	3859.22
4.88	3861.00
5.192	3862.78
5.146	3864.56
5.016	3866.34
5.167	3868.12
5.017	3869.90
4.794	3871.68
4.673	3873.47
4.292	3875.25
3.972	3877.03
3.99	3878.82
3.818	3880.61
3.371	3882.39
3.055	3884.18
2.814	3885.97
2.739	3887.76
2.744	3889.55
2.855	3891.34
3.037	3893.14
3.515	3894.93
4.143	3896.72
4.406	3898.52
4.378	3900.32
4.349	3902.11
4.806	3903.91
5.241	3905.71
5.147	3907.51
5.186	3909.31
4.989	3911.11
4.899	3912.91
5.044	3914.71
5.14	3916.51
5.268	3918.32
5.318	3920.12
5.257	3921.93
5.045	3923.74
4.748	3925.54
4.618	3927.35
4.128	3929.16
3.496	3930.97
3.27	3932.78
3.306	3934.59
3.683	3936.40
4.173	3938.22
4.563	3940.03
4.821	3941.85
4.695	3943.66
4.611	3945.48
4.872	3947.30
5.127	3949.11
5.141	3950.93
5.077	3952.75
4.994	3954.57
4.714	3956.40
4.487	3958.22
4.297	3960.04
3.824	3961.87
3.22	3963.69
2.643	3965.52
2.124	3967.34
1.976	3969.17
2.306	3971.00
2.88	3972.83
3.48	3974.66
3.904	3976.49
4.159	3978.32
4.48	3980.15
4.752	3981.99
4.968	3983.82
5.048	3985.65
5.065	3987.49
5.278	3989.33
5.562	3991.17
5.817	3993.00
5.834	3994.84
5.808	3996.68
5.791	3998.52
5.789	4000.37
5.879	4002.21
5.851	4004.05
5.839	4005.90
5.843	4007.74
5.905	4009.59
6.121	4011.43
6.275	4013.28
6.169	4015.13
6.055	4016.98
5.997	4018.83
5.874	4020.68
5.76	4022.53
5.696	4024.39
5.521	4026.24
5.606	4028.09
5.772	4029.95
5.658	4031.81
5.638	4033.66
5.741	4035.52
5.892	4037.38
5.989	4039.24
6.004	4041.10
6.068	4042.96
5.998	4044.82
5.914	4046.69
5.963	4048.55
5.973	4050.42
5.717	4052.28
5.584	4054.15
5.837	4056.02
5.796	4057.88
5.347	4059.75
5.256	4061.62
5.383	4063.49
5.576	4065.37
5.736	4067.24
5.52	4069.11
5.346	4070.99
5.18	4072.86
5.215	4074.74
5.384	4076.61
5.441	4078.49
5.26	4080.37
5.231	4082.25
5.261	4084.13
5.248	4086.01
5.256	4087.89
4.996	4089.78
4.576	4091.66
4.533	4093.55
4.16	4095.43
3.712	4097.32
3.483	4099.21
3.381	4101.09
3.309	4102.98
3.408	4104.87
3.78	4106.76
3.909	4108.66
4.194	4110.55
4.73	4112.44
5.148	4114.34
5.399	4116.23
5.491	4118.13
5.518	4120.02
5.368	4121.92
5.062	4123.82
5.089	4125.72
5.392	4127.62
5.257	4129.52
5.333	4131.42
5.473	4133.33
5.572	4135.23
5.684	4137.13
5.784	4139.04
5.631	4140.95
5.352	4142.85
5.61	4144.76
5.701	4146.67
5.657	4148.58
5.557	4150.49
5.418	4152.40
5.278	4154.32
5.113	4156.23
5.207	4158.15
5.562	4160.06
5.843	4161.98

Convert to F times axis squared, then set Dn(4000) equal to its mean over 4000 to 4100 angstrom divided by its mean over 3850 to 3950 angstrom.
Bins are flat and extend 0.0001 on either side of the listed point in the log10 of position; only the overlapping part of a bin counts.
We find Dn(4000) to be 1.35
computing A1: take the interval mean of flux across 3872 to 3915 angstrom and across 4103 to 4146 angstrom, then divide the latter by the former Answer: 1.2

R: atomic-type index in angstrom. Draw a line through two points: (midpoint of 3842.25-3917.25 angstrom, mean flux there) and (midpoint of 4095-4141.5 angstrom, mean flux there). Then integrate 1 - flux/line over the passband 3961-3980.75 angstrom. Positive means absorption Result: 5.9 angstrom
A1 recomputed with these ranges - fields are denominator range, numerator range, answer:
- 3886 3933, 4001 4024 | 1.36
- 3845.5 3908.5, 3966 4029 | 1.19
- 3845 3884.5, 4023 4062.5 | 1.27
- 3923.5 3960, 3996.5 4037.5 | 1.31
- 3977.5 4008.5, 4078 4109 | 0.81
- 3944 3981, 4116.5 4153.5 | 1.39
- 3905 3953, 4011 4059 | 1.25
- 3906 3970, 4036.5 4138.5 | 1.17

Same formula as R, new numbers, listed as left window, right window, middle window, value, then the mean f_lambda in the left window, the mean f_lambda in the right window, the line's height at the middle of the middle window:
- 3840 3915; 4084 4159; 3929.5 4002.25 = 2.51 angstrom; 4.3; 4.95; 4.53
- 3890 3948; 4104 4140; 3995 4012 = -4.22 angstrom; 4.45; 5.04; 4.7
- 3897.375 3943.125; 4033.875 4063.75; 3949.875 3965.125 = 1.63 angstrom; 4.61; 5.78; 4.95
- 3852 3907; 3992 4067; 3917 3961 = 2.61 angstrom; 4.25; 5.81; 4.87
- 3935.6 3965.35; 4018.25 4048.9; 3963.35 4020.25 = 3.32 angstrom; 4.47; 5.82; 5.15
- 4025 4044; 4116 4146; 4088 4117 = 7.01 angstrom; 5.79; 5.44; 5.55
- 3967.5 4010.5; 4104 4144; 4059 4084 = -1.94 angstrom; 4.83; 5.08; 4.99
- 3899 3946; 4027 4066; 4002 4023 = -2.06 angstrom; 4.62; 5.75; 5.44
